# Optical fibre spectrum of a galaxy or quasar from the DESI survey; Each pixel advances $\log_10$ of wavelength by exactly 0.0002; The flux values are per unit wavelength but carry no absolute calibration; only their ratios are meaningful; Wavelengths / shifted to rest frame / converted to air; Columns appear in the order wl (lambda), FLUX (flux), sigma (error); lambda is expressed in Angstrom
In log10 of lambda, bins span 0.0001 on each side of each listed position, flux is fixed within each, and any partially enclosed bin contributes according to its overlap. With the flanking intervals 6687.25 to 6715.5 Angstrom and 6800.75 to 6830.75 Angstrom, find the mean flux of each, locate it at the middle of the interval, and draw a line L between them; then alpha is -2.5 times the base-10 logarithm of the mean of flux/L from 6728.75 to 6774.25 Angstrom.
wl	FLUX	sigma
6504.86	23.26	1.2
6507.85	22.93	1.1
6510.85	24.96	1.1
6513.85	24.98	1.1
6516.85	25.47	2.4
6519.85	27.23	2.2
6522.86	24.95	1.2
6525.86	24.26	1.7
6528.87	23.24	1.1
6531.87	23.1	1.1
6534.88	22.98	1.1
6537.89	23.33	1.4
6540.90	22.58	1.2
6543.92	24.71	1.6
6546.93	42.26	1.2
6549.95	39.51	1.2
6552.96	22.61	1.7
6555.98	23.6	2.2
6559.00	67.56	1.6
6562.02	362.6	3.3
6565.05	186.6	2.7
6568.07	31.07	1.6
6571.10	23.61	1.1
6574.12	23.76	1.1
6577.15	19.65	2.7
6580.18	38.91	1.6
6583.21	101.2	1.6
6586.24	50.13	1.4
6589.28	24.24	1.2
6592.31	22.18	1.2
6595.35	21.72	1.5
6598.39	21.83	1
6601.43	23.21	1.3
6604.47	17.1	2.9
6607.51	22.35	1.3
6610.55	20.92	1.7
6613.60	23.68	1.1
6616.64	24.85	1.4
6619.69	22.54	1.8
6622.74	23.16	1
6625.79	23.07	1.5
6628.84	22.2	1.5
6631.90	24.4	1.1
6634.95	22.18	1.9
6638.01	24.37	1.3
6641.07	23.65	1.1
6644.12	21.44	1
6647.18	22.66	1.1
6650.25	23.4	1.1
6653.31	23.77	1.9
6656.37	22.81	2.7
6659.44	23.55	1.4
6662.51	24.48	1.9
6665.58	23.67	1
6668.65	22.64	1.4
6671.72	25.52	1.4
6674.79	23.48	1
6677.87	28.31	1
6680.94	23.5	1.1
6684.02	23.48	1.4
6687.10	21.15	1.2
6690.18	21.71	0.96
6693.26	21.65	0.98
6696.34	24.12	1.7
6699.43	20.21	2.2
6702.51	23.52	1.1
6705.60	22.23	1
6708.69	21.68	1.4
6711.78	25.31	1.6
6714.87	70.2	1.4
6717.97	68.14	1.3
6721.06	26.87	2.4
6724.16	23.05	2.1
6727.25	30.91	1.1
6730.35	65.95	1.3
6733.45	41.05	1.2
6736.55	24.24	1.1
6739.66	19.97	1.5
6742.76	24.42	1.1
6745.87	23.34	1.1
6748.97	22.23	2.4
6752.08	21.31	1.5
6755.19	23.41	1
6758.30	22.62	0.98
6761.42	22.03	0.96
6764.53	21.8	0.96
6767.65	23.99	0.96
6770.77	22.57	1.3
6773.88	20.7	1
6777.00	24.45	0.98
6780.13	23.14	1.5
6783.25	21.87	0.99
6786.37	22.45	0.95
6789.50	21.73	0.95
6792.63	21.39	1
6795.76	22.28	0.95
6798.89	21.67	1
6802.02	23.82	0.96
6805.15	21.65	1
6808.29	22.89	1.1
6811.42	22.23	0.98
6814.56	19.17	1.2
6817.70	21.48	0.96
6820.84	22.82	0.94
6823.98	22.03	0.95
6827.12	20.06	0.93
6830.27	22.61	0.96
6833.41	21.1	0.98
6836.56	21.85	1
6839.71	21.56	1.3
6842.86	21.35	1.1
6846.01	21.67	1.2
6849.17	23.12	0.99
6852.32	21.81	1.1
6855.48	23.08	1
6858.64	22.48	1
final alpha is -0.10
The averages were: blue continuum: 26.2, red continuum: 21.8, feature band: 26.8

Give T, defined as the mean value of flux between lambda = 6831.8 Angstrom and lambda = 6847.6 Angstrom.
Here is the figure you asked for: 21.5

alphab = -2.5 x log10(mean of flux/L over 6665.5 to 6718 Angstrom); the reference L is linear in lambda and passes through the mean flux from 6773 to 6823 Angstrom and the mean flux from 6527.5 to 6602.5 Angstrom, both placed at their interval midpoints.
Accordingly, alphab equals 0.269 mag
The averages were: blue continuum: 51.7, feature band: 27.4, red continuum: 22.1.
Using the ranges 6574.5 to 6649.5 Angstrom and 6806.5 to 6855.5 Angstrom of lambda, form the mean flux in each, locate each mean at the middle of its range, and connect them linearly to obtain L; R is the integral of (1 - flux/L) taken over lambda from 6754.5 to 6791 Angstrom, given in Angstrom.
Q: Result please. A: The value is 1.1 Angstrom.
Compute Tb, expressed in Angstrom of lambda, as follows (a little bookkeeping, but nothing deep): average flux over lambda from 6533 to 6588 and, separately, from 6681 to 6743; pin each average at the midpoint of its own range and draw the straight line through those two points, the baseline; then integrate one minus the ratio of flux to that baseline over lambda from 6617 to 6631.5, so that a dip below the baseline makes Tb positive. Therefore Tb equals 7.7 Angstrom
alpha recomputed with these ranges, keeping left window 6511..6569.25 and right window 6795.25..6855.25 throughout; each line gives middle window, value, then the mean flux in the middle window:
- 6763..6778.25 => 0.23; 22.7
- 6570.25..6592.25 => 0.25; 39.5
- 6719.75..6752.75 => 0.09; 29.6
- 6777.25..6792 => 0.18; 22.4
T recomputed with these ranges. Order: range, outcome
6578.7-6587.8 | 63.3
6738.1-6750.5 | 22.5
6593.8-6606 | 21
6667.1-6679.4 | 25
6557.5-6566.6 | 205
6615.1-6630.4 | 23.2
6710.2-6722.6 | 47.6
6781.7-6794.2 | 21.9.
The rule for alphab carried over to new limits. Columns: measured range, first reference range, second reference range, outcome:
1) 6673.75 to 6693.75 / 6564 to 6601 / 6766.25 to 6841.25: 0.42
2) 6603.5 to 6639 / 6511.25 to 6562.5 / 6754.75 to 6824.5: 0.48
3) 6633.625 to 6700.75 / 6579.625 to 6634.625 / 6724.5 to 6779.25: 0.20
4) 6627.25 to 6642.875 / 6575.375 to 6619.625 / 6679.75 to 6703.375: 0.17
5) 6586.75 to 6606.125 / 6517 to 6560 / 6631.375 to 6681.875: 0.14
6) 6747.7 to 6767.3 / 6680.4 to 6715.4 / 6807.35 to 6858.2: 0.07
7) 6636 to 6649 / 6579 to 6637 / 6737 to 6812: 0.19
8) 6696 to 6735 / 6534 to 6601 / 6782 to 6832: -0.06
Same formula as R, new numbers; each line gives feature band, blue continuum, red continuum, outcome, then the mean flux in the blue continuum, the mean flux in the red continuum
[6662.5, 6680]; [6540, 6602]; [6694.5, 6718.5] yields 6.5 Angstrom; 57.6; 32.8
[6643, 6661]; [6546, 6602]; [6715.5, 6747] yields 9.5 Angstrom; 61.1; 36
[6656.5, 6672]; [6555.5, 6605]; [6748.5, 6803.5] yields 7.5 Angstrom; 63.9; 22.4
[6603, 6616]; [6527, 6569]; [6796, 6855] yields 8.0 Angstrom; 65.6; 21.9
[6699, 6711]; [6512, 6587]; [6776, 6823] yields 4.0 Angstrom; 52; 22.2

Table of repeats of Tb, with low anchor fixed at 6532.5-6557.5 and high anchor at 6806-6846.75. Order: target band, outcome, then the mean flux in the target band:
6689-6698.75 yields 0.83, 22.3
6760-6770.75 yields 0.13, 22.6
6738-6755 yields 0.68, 22.4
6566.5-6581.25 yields -0.43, 27.7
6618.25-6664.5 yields 4.21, 23.2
